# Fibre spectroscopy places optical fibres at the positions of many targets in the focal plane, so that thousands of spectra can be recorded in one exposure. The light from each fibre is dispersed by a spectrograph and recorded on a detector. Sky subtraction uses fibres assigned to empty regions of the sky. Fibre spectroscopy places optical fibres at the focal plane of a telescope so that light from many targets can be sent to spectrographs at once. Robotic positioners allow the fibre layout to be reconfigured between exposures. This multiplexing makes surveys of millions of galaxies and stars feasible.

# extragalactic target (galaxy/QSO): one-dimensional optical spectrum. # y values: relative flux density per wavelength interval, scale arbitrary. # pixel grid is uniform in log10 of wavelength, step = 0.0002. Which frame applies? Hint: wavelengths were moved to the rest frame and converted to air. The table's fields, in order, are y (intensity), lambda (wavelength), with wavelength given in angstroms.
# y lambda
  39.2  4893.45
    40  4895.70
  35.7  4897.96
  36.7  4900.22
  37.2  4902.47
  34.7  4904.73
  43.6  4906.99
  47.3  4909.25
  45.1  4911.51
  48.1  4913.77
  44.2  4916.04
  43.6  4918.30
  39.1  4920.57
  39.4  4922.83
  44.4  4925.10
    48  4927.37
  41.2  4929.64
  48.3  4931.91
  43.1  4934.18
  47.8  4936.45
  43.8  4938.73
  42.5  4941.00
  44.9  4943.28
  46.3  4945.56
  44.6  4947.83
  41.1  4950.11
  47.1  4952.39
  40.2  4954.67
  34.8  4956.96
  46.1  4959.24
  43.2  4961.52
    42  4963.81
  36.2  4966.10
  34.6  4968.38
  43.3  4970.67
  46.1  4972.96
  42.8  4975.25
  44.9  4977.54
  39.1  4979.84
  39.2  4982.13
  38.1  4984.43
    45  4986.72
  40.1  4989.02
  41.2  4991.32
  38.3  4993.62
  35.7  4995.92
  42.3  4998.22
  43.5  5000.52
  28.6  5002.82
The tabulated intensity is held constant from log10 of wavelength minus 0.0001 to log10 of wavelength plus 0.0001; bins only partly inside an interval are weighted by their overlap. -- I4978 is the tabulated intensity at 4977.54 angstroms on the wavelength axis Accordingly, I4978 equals 44.9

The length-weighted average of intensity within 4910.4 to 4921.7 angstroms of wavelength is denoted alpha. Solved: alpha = 44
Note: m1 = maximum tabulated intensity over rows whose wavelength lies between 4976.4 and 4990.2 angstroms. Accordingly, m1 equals 45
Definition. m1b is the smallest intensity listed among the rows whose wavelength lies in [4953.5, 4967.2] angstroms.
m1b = 34.8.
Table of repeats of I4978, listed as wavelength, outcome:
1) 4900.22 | 36.7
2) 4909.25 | 47.3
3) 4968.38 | 34.6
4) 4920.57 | 39.1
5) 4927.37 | 48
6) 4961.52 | 43.2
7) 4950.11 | 41.1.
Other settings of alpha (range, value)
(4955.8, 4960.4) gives 40.5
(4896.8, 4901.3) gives 36.1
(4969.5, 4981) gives 43.2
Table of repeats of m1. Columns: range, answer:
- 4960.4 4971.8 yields 43.3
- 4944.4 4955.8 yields 47.1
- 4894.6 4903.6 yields 40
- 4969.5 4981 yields 46.1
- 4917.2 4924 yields 43.6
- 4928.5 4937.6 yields 48.3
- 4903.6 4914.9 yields 48.1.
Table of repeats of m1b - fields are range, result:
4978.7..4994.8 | 38.1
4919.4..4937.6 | 39.1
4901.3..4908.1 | 34.7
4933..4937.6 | 43.1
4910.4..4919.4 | 43.6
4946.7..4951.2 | 41.1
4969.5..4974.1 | 43.3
